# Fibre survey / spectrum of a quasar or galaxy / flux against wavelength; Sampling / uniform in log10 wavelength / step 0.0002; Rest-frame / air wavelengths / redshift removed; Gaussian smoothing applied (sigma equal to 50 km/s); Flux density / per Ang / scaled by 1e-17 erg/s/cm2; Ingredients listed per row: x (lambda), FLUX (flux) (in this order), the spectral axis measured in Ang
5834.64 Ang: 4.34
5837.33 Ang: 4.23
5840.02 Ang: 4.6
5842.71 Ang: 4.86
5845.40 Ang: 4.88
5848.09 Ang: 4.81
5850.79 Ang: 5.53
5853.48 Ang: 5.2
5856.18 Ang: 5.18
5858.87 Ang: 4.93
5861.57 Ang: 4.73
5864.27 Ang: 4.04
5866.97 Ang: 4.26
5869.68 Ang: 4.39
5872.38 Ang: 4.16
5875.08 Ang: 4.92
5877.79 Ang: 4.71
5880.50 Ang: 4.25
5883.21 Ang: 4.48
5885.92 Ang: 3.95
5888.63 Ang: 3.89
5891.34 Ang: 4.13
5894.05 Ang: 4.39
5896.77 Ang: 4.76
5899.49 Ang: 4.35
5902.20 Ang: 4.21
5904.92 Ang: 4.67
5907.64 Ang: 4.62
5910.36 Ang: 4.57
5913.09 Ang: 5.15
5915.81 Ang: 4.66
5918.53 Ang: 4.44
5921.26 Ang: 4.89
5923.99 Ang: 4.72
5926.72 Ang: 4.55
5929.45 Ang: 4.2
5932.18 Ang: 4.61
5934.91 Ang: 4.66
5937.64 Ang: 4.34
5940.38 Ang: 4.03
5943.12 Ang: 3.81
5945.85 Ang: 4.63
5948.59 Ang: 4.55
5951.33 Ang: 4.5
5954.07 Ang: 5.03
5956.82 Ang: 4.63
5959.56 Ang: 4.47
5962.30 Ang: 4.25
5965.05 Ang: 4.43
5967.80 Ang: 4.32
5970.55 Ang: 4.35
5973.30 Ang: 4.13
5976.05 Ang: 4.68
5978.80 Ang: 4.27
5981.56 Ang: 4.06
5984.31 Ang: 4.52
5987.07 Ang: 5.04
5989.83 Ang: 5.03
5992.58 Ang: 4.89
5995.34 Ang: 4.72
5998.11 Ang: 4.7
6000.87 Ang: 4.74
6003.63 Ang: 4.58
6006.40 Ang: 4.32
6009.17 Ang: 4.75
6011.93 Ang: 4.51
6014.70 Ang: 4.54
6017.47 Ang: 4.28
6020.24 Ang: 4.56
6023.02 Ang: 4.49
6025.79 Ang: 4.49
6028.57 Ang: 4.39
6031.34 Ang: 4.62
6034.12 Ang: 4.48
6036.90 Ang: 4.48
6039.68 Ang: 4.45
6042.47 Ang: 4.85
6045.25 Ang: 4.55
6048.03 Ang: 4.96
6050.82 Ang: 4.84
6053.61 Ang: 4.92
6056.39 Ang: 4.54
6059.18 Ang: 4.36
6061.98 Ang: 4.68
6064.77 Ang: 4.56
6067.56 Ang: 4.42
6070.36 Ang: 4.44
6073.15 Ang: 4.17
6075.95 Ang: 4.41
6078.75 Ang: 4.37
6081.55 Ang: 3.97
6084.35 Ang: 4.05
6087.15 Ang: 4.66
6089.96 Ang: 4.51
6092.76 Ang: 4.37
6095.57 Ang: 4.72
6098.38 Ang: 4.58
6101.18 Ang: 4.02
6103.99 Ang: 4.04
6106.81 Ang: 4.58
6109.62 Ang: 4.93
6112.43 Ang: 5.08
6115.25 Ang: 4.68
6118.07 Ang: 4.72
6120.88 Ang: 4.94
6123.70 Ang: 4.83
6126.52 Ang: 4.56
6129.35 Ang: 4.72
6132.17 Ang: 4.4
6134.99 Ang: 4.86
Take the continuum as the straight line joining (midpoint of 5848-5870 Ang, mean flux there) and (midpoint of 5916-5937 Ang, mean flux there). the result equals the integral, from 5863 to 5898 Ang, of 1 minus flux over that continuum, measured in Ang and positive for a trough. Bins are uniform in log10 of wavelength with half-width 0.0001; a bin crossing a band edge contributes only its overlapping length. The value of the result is 2.9 Ang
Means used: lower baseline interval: 4.8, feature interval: 4.33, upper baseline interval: 4.58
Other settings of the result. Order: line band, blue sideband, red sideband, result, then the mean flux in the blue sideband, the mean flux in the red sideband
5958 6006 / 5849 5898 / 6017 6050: 0.2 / 4.55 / 4.56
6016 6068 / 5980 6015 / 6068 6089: -1.4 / 4.65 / 4.3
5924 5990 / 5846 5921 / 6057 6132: 1.4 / 4.58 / 4.51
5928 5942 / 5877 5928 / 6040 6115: 0.4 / 4.49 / 4.52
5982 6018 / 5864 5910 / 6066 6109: -2.4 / 4.38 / 4.37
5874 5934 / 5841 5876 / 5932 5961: 1.4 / 4.76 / 4.47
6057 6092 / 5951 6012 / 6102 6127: 2.0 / 4.56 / 4.7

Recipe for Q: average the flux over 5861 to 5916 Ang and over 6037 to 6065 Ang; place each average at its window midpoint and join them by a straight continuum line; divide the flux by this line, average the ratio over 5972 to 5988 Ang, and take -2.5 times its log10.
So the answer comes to 0.03 mag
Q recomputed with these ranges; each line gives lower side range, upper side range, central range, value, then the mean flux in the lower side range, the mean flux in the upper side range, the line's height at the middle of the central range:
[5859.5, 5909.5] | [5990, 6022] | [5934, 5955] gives 0.02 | 4.39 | 4.61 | 4.5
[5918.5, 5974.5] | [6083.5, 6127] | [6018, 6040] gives 0.01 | 4.45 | 4.59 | 4.52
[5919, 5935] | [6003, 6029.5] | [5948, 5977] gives 0.02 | 4.59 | 4.49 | 4.55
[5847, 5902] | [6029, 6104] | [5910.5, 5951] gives 0.00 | 4.54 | 4.49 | 4.53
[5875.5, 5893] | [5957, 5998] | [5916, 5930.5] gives -0.05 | 4.27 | 4.52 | 4.38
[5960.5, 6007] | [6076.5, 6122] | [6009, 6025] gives 0.01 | 4.53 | 4.51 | 4.53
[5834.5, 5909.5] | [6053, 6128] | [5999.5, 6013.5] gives -0.01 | 4.56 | 4.52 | 4.53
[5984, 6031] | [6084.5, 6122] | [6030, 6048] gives 0.00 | 4.62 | 4.58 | 4.61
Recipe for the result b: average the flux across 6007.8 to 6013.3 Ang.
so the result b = 4.64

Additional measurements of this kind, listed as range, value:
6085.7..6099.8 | 4.57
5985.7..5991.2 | 5.03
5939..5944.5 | 3.92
